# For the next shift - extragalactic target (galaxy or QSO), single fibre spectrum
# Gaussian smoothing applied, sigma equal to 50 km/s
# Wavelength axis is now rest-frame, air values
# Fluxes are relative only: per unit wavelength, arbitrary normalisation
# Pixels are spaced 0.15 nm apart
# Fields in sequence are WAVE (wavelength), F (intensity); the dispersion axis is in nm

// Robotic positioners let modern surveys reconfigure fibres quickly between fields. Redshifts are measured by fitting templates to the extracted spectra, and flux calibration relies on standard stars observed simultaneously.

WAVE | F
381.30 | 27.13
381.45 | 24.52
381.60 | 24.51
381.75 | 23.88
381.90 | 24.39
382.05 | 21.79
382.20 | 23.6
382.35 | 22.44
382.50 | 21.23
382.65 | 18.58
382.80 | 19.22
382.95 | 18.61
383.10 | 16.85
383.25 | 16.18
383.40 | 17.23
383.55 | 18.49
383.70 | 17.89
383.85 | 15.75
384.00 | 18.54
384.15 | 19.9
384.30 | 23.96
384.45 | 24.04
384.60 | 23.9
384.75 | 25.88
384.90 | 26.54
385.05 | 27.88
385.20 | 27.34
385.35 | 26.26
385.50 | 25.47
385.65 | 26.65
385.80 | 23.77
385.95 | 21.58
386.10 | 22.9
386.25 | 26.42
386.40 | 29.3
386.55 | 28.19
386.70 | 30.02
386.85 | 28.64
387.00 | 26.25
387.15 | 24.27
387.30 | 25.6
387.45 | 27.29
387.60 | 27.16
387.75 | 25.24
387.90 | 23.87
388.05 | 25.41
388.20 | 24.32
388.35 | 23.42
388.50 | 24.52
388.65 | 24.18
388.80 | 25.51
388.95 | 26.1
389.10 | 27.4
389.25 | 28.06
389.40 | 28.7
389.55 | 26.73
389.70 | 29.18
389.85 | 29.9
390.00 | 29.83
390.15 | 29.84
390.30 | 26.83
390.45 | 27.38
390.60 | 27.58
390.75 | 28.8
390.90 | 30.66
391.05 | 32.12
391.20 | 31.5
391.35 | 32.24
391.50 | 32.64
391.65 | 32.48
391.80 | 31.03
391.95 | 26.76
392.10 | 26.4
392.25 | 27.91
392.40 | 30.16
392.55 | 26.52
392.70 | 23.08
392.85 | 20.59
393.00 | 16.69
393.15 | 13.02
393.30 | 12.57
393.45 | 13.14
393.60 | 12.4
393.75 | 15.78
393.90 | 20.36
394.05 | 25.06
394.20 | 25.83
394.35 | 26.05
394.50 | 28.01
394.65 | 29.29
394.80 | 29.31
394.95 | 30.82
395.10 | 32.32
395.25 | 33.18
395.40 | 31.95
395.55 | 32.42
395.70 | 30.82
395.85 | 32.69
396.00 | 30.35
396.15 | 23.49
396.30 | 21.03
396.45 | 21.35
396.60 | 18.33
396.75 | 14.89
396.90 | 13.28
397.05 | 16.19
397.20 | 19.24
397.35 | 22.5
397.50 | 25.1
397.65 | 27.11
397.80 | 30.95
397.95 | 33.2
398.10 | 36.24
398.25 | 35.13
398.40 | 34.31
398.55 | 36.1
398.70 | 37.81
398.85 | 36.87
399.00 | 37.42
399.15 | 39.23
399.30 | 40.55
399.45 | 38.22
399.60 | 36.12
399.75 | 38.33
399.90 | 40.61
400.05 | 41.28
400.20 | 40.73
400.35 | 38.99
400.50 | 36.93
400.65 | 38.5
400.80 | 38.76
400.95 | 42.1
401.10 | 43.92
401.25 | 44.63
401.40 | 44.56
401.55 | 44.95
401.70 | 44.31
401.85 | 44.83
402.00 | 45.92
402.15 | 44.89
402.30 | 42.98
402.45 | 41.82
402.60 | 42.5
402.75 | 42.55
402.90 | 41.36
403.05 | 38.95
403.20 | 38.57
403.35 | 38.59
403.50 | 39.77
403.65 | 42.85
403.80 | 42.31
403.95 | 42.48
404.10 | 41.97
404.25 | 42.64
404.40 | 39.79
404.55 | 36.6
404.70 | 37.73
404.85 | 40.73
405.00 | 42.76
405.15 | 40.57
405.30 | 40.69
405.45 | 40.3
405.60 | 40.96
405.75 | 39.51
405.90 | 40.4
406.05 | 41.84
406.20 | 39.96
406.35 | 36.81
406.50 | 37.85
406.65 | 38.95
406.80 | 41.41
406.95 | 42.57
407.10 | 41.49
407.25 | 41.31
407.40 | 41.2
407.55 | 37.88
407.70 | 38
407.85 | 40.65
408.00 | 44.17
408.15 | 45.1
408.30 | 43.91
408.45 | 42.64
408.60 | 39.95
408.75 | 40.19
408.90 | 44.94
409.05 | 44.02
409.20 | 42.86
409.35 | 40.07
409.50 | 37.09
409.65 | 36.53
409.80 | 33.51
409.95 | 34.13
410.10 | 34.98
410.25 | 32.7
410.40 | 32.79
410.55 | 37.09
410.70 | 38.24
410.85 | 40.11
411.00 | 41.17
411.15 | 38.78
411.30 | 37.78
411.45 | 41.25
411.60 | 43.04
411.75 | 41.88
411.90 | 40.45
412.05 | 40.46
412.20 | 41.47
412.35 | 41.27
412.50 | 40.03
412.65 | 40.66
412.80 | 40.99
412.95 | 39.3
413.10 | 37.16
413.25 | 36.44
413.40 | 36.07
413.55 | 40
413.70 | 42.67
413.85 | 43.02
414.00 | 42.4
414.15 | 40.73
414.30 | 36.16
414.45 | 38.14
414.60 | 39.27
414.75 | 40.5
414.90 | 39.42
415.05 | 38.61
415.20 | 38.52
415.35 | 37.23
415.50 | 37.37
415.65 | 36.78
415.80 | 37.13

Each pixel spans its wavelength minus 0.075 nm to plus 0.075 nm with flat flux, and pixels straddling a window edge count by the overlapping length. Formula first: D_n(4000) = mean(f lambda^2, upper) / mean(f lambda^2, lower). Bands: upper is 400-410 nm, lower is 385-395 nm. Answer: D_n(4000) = 1.7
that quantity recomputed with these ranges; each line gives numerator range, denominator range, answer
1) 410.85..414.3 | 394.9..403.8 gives 1.22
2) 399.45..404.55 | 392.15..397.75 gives 1.81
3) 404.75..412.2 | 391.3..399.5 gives 1.57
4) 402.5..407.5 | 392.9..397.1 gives 1.83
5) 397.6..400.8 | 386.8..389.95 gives 1.49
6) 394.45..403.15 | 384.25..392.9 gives 1.35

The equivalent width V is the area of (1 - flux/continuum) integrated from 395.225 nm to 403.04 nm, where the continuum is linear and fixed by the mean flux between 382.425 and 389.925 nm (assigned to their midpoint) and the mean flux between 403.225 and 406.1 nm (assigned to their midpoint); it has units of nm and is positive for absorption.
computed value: 0.241 nm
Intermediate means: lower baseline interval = 24.2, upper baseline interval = 40.6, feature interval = 34.9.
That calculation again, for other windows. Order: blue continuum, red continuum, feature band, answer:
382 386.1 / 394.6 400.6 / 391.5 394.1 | 0.51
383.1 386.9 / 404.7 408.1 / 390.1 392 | -0.11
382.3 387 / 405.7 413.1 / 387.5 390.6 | -0.09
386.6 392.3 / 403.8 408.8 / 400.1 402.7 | -0.38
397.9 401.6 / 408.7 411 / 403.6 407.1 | -0.19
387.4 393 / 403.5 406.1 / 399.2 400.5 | -0.11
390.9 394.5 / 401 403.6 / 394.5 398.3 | 0.53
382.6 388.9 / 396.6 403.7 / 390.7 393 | 0.05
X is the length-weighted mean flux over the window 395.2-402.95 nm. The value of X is 34.8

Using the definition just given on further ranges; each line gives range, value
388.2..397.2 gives 25.7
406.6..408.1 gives 40.9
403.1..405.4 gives 40.5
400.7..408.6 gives 41.4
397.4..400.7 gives 36.2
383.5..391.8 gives 26.3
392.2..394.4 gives 20.5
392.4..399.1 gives 25.8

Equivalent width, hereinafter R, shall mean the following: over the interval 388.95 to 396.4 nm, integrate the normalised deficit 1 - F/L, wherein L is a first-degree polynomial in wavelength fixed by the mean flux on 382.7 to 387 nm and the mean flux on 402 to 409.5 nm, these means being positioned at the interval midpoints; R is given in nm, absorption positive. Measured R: 0.74 nm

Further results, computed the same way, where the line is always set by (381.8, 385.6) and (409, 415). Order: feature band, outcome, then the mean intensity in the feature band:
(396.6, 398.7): 0.26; 26.6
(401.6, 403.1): -0.45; 43.1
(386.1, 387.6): -0.22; 27.1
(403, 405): -0.36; 40.3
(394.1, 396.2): -0.07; 29.8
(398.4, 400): -0.35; 38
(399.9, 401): -0.26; 39.6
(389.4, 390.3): -0.12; 28.9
